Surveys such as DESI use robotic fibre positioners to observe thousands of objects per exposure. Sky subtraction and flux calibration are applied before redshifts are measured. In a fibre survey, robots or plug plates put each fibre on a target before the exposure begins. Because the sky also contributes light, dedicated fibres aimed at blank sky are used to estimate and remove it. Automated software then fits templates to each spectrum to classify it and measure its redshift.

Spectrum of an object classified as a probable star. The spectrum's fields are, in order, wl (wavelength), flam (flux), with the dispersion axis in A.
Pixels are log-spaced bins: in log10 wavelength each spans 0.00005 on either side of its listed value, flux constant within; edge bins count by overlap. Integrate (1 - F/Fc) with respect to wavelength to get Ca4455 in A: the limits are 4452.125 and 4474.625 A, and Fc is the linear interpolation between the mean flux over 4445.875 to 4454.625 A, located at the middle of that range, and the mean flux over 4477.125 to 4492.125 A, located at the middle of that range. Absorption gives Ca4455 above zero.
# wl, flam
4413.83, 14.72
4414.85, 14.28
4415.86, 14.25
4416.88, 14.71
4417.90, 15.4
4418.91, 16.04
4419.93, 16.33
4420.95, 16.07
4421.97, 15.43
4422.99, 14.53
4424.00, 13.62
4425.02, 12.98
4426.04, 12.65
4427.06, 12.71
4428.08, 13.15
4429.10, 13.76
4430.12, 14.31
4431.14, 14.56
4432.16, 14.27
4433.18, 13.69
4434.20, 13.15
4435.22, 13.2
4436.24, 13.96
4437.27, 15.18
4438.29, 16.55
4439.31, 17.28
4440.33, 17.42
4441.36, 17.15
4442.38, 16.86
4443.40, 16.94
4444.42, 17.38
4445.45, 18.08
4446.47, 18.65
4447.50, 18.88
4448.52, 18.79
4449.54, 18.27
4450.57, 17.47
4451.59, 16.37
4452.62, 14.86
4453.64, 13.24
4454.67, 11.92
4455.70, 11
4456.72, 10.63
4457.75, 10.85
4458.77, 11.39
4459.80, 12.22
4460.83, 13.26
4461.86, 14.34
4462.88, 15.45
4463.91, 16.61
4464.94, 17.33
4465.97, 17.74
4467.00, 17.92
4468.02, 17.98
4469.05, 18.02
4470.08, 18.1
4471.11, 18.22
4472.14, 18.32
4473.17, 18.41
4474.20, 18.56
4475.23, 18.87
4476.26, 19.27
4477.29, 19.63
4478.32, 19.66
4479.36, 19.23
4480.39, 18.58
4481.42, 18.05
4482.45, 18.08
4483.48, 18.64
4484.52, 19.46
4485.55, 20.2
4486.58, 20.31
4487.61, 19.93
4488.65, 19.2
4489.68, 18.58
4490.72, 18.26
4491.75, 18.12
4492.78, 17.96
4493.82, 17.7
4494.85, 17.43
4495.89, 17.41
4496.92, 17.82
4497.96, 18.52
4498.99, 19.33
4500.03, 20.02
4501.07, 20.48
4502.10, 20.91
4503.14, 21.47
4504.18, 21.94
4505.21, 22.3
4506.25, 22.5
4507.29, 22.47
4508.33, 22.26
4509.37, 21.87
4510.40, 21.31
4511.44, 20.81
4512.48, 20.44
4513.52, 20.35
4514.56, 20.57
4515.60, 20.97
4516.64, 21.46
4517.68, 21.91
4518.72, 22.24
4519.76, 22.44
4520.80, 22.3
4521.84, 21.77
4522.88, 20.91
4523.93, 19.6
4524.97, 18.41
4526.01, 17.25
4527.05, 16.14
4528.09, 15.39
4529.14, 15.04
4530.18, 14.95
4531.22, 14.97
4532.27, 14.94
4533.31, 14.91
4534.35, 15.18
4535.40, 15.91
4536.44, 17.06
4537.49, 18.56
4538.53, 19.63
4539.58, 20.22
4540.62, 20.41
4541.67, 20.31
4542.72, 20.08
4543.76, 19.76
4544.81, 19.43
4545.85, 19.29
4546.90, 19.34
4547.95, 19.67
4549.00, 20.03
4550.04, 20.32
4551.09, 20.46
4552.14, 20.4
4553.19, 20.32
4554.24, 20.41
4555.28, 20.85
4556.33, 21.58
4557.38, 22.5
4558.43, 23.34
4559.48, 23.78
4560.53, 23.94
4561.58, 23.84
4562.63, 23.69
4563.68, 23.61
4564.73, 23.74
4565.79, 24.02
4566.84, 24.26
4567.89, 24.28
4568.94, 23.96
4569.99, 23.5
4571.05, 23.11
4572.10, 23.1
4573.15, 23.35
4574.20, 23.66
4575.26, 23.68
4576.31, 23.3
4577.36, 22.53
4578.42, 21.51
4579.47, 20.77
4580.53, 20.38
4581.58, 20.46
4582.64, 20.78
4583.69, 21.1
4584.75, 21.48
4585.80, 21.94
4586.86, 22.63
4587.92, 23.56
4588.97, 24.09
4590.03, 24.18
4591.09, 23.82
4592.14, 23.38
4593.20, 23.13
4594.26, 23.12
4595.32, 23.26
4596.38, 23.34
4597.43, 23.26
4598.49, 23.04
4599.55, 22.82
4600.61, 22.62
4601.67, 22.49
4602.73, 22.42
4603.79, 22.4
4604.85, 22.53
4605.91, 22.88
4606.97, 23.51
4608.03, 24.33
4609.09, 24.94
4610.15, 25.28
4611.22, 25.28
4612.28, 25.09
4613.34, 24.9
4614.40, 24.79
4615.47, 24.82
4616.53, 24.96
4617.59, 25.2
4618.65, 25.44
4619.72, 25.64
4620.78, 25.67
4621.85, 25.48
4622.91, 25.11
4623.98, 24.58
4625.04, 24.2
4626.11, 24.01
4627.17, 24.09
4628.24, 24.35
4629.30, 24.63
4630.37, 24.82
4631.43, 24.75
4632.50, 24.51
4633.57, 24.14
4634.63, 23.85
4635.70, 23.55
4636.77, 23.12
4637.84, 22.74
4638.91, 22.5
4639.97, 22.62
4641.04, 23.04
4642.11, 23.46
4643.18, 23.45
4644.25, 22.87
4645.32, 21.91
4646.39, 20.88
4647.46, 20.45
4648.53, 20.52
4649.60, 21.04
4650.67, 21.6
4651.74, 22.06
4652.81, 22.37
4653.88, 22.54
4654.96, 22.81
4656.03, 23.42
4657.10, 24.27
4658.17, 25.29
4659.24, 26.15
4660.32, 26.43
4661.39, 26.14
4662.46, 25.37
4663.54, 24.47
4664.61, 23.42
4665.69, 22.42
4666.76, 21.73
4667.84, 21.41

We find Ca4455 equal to 3.10 A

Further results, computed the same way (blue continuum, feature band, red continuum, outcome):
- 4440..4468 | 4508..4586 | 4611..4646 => -1.9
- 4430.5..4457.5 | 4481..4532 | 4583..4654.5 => -3.4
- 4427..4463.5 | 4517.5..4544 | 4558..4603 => 2.1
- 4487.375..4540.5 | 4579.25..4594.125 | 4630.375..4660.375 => -0.7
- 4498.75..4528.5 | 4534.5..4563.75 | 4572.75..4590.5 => 1.4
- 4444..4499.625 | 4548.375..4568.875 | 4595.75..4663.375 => -1.5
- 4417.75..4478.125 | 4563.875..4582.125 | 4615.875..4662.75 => -1.7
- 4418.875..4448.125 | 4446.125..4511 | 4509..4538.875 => -3.2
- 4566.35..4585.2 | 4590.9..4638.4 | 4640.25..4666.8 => -2.5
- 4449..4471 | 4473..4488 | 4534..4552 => -2.8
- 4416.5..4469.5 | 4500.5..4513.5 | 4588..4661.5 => -2.4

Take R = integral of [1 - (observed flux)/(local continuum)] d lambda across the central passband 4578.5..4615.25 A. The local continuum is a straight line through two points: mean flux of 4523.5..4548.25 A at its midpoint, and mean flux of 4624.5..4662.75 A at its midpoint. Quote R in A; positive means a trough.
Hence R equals -3.6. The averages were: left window 17.7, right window 23.4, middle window 23.1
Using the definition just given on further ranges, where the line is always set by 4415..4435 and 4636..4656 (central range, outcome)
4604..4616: -1.9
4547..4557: -0.8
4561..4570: -2.1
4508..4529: -3.2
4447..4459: 0.6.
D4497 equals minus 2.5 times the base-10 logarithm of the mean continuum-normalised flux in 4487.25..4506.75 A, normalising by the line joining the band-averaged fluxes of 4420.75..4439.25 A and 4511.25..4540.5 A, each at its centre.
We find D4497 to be -0.12 mag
